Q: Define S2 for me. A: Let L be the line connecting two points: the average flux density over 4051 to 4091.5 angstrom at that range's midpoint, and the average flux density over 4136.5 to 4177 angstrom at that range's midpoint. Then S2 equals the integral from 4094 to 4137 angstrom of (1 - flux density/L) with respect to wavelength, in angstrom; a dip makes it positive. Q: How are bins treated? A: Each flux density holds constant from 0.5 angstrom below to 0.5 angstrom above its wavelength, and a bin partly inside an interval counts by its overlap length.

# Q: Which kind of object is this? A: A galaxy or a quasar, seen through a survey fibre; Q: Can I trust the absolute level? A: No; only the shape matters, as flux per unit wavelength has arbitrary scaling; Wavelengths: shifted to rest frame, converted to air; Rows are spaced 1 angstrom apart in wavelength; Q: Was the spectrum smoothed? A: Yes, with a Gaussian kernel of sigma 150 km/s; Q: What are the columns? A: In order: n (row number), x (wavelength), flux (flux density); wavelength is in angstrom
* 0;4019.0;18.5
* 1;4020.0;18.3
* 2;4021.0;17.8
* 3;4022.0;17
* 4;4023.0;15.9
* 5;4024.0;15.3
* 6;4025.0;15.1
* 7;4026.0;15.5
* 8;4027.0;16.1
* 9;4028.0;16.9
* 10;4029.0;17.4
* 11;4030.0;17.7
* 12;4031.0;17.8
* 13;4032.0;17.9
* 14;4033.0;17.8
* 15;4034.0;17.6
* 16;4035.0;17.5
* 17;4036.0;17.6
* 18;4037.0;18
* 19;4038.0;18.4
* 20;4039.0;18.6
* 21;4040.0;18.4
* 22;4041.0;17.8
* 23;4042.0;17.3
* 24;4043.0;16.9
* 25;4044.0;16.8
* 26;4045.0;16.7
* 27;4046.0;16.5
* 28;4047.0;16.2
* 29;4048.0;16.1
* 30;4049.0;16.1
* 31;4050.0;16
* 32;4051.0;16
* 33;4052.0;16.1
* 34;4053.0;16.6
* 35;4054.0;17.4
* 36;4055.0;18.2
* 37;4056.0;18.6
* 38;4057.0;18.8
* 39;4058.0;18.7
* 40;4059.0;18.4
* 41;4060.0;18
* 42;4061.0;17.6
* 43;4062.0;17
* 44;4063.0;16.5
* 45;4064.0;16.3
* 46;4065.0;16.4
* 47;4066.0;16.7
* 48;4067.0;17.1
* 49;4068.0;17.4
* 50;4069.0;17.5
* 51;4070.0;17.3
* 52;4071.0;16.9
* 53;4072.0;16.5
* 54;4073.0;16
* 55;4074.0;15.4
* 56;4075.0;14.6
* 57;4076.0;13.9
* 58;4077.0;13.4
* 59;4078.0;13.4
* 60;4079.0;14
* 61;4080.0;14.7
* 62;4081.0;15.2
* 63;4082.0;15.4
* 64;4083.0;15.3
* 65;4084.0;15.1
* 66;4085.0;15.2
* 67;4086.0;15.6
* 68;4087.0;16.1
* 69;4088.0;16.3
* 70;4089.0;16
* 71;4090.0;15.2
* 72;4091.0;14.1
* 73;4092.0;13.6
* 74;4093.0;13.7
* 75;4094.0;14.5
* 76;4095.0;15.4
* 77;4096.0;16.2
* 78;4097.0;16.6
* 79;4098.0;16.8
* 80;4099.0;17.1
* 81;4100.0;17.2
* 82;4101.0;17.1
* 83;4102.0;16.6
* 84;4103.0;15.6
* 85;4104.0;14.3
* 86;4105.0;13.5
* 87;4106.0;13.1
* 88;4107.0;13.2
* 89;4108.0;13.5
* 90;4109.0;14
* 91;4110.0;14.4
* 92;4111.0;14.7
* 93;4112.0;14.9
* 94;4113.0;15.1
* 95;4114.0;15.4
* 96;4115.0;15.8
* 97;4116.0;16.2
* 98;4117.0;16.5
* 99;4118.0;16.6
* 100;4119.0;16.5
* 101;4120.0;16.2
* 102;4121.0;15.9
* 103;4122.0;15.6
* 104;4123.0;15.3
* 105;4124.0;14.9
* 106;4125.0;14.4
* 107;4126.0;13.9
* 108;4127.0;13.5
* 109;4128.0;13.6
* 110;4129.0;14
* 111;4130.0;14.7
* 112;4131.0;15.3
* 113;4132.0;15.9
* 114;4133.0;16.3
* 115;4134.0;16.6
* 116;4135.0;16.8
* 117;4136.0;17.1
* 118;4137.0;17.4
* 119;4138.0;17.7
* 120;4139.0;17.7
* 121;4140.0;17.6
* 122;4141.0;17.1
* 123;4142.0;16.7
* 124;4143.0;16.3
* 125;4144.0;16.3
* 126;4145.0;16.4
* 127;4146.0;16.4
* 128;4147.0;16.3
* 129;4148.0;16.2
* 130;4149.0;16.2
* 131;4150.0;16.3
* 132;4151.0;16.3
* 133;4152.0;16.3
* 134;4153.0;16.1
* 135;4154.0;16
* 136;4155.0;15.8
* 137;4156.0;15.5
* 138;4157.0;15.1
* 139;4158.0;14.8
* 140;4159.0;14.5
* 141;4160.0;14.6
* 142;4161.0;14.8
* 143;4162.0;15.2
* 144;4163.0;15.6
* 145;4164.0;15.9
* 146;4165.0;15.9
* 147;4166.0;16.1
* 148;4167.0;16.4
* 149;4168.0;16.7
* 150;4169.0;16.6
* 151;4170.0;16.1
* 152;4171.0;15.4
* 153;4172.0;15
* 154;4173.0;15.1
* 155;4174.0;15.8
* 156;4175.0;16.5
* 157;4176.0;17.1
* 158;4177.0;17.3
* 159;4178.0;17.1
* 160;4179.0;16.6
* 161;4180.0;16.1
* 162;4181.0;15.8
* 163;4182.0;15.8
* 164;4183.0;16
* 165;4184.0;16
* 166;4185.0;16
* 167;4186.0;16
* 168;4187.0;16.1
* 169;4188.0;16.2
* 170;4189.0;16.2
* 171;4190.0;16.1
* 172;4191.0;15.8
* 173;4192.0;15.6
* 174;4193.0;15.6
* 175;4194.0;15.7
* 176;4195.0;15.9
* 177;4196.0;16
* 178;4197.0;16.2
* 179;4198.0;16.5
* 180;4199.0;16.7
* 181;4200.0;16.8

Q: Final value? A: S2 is 2.0 angstrom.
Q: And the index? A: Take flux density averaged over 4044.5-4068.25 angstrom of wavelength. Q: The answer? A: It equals 17.1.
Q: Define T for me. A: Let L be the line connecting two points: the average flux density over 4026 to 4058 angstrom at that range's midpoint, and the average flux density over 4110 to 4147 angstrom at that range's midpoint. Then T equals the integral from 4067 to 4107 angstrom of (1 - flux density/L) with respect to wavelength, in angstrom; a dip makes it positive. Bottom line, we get 2.7 angstrom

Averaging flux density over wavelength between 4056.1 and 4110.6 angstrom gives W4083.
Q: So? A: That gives 15.7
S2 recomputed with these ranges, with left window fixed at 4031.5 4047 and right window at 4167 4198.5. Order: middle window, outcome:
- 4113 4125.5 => 0.7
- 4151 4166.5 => 0.8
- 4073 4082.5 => 1.5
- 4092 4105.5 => 1.0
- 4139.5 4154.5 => 0.0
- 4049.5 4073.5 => 0.2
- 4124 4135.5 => 1.1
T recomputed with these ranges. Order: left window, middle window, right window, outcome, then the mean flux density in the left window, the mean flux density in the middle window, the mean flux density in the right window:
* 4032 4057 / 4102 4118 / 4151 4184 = 1.7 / 17.3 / 14.8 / 15.9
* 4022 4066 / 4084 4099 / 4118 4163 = 1.0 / 17.1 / 15.4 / 15.8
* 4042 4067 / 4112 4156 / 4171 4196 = 1.2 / 17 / 16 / 16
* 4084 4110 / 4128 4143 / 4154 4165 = -1.1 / 15.2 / 16.4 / 15.2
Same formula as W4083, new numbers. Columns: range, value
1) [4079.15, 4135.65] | 15.3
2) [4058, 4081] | 16.2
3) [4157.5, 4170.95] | 15.6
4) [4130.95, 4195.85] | 16.1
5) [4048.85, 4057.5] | 17.1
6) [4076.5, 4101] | 15.3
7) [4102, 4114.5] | 14.4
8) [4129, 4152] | 16.5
